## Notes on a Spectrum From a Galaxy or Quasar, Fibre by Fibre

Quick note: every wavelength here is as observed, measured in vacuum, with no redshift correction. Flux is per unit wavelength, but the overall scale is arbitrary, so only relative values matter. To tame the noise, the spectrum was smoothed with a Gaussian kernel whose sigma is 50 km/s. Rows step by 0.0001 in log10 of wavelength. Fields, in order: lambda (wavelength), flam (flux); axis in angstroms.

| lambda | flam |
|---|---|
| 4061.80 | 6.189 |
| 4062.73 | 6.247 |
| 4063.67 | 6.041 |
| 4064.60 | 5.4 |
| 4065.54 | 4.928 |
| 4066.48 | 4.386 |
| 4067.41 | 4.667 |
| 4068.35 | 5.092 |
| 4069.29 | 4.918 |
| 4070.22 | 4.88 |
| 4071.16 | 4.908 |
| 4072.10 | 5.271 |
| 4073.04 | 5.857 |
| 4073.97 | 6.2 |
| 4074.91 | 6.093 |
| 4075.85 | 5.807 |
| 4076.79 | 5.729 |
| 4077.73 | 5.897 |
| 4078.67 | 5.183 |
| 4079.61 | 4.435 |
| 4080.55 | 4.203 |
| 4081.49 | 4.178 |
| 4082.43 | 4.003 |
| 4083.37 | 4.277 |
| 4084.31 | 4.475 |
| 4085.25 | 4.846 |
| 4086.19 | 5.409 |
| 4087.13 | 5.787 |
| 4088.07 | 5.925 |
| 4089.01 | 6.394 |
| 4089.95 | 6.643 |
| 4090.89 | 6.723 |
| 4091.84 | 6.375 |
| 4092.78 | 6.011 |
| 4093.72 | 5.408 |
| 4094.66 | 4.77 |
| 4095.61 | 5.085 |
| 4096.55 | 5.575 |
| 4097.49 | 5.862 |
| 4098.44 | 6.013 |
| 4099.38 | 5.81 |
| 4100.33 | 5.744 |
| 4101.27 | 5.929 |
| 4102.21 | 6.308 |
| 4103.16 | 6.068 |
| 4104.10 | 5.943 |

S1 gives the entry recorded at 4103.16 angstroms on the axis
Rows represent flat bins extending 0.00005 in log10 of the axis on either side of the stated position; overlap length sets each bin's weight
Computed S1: 6.068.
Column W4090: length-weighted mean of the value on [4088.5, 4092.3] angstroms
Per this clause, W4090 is 6.52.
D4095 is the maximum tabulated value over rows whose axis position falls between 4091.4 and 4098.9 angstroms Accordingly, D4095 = 6.375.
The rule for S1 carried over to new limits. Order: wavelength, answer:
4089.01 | 6.394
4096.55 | 5.575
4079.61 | 4.435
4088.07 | 5.925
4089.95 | 6.643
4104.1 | 5.943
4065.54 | 4.928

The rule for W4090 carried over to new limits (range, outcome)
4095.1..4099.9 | 5.65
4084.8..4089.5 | 5.69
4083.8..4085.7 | 4.65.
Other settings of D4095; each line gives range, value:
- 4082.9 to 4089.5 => 6.394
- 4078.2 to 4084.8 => 5.183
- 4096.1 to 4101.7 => 6.013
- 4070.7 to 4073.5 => 5.857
